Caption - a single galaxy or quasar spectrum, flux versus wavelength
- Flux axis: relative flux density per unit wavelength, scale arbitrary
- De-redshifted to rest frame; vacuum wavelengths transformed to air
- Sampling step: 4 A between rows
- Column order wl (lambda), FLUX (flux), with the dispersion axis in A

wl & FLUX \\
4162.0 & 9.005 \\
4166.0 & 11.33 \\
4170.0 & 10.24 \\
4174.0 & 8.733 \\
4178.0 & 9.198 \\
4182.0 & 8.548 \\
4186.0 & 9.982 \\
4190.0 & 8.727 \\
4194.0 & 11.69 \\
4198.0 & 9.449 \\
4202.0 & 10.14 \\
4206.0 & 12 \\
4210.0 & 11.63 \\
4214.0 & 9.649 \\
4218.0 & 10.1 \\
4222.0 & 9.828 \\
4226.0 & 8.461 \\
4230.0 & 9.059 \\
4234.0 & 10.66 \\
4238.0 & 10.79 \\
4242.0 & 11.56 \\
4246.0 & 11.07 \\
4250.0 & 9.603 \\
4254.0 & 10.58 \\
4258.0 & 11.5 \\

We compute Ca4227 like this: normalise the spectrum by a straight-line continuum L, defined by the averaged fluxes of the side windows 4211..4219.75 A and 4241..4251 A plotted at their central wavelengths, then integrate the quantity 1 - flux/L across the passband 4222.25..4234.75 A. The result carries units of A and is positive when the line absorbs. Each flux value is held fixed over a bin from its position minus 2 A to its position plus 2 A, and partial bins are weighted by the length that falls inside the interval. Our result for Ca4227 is 1.26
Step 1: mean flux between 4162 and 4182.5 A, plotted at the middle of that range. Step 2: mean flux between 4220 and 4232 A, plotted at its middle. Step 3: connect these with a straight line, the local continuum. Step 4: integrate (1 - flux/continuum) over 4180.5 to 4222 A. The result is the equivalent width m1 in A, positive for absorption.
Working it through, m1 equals -3.8 A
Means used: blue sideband 9.63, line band 10.2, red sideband 9.12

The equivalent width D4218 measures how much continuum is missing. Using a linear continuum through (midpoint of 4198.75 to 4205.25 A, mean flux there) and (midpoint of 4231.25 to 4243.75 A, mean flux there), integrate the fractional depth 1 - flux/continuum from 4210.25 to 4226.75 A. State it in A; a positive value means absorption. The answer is 1.22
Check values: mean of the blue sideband 10.4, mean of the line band 9.81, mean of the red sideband 10.9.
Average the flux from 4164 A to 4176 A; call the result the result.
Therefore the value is 10.1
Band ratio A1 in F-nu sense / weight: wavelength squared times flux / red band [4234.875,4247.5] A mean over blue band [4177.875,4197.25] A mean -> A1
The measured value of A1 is 1.2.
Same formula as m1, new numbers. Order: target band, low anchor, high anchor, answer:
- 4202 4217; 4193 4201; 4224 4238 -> -1.2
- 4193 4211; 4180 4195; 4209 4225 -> -1.9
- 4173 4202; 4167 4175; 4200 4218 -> 2.0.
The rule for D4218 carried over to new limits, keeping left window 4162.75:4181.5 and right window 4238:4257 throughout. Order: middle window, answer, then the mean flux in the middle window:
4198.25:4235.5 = 0.69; 10.1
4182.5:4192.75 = 0.54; 9.41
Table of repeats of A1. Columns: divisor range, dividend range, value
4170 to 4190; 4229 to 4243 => 1.18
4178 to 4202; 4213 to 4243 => 1.05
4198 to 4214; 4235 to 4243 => 1.04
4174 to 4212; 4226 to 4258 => 1.06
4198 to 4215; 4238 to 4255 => 1.02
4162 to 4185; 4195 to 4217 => 1.13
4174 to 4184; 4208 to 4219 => 1.21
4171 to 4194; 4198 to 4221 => 1.15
